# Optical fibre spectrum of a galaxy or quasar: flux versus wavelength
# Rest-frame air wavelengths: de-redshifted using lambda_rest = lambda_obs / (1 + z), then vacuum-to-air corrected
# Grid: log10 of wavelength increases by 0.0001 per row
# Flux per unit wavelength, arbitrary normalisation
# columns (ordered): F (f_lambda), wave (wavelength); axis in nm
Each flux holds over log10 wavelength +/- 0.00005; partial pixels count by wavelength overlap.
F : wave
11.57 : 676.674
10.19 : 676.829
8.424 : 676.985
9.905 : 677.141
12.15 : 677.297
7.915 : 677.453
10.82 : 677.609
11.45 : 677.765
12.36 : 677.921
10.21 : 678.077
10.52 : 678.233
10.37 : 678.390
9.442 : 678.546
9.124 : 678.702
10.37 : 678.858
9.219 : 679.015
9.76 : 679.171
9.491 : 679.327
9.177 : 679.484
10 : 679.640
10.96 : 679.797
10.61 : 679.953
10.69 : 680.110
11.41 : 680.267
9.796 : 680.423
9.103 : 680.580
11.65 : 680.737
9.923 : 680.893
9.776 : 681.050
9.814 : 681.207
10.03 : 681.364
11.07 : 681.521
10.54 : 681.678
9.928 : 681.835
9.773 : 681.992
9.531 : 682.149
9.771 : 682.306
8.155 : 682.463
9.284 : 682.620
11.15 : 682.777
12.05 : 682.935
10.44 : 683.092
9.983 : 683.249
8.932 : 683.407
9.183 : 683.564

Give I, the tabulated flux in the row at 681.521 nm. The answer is 11.07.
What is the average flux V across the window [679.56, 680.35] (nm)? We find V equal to 10.7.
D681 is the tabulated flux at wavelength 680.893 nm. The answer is 9.923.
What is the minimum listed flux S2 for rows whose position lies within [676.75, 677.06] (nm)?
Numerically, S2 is 8.424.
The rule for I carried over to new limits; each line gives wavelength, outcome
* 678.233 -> 10.52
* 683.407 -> 8.932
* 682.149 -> 9.531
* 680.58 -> 9.103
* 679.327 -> 9.491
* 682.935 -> 12.05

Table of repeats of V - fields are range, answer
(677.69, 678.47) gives 11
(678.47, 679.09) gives 9.54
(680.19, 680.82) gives 10.5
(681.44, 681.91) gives 10.5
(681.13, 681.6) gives 10.3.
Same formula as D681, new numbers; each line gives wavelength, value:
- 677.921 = 12.36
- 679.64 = 10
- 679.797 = 10.96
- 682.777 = 11.15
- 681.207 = 9.814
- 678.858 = 10.37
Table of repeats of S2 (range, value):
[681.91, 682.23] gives 9.531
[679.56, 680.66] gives 9.103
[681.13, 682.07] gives 9.773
